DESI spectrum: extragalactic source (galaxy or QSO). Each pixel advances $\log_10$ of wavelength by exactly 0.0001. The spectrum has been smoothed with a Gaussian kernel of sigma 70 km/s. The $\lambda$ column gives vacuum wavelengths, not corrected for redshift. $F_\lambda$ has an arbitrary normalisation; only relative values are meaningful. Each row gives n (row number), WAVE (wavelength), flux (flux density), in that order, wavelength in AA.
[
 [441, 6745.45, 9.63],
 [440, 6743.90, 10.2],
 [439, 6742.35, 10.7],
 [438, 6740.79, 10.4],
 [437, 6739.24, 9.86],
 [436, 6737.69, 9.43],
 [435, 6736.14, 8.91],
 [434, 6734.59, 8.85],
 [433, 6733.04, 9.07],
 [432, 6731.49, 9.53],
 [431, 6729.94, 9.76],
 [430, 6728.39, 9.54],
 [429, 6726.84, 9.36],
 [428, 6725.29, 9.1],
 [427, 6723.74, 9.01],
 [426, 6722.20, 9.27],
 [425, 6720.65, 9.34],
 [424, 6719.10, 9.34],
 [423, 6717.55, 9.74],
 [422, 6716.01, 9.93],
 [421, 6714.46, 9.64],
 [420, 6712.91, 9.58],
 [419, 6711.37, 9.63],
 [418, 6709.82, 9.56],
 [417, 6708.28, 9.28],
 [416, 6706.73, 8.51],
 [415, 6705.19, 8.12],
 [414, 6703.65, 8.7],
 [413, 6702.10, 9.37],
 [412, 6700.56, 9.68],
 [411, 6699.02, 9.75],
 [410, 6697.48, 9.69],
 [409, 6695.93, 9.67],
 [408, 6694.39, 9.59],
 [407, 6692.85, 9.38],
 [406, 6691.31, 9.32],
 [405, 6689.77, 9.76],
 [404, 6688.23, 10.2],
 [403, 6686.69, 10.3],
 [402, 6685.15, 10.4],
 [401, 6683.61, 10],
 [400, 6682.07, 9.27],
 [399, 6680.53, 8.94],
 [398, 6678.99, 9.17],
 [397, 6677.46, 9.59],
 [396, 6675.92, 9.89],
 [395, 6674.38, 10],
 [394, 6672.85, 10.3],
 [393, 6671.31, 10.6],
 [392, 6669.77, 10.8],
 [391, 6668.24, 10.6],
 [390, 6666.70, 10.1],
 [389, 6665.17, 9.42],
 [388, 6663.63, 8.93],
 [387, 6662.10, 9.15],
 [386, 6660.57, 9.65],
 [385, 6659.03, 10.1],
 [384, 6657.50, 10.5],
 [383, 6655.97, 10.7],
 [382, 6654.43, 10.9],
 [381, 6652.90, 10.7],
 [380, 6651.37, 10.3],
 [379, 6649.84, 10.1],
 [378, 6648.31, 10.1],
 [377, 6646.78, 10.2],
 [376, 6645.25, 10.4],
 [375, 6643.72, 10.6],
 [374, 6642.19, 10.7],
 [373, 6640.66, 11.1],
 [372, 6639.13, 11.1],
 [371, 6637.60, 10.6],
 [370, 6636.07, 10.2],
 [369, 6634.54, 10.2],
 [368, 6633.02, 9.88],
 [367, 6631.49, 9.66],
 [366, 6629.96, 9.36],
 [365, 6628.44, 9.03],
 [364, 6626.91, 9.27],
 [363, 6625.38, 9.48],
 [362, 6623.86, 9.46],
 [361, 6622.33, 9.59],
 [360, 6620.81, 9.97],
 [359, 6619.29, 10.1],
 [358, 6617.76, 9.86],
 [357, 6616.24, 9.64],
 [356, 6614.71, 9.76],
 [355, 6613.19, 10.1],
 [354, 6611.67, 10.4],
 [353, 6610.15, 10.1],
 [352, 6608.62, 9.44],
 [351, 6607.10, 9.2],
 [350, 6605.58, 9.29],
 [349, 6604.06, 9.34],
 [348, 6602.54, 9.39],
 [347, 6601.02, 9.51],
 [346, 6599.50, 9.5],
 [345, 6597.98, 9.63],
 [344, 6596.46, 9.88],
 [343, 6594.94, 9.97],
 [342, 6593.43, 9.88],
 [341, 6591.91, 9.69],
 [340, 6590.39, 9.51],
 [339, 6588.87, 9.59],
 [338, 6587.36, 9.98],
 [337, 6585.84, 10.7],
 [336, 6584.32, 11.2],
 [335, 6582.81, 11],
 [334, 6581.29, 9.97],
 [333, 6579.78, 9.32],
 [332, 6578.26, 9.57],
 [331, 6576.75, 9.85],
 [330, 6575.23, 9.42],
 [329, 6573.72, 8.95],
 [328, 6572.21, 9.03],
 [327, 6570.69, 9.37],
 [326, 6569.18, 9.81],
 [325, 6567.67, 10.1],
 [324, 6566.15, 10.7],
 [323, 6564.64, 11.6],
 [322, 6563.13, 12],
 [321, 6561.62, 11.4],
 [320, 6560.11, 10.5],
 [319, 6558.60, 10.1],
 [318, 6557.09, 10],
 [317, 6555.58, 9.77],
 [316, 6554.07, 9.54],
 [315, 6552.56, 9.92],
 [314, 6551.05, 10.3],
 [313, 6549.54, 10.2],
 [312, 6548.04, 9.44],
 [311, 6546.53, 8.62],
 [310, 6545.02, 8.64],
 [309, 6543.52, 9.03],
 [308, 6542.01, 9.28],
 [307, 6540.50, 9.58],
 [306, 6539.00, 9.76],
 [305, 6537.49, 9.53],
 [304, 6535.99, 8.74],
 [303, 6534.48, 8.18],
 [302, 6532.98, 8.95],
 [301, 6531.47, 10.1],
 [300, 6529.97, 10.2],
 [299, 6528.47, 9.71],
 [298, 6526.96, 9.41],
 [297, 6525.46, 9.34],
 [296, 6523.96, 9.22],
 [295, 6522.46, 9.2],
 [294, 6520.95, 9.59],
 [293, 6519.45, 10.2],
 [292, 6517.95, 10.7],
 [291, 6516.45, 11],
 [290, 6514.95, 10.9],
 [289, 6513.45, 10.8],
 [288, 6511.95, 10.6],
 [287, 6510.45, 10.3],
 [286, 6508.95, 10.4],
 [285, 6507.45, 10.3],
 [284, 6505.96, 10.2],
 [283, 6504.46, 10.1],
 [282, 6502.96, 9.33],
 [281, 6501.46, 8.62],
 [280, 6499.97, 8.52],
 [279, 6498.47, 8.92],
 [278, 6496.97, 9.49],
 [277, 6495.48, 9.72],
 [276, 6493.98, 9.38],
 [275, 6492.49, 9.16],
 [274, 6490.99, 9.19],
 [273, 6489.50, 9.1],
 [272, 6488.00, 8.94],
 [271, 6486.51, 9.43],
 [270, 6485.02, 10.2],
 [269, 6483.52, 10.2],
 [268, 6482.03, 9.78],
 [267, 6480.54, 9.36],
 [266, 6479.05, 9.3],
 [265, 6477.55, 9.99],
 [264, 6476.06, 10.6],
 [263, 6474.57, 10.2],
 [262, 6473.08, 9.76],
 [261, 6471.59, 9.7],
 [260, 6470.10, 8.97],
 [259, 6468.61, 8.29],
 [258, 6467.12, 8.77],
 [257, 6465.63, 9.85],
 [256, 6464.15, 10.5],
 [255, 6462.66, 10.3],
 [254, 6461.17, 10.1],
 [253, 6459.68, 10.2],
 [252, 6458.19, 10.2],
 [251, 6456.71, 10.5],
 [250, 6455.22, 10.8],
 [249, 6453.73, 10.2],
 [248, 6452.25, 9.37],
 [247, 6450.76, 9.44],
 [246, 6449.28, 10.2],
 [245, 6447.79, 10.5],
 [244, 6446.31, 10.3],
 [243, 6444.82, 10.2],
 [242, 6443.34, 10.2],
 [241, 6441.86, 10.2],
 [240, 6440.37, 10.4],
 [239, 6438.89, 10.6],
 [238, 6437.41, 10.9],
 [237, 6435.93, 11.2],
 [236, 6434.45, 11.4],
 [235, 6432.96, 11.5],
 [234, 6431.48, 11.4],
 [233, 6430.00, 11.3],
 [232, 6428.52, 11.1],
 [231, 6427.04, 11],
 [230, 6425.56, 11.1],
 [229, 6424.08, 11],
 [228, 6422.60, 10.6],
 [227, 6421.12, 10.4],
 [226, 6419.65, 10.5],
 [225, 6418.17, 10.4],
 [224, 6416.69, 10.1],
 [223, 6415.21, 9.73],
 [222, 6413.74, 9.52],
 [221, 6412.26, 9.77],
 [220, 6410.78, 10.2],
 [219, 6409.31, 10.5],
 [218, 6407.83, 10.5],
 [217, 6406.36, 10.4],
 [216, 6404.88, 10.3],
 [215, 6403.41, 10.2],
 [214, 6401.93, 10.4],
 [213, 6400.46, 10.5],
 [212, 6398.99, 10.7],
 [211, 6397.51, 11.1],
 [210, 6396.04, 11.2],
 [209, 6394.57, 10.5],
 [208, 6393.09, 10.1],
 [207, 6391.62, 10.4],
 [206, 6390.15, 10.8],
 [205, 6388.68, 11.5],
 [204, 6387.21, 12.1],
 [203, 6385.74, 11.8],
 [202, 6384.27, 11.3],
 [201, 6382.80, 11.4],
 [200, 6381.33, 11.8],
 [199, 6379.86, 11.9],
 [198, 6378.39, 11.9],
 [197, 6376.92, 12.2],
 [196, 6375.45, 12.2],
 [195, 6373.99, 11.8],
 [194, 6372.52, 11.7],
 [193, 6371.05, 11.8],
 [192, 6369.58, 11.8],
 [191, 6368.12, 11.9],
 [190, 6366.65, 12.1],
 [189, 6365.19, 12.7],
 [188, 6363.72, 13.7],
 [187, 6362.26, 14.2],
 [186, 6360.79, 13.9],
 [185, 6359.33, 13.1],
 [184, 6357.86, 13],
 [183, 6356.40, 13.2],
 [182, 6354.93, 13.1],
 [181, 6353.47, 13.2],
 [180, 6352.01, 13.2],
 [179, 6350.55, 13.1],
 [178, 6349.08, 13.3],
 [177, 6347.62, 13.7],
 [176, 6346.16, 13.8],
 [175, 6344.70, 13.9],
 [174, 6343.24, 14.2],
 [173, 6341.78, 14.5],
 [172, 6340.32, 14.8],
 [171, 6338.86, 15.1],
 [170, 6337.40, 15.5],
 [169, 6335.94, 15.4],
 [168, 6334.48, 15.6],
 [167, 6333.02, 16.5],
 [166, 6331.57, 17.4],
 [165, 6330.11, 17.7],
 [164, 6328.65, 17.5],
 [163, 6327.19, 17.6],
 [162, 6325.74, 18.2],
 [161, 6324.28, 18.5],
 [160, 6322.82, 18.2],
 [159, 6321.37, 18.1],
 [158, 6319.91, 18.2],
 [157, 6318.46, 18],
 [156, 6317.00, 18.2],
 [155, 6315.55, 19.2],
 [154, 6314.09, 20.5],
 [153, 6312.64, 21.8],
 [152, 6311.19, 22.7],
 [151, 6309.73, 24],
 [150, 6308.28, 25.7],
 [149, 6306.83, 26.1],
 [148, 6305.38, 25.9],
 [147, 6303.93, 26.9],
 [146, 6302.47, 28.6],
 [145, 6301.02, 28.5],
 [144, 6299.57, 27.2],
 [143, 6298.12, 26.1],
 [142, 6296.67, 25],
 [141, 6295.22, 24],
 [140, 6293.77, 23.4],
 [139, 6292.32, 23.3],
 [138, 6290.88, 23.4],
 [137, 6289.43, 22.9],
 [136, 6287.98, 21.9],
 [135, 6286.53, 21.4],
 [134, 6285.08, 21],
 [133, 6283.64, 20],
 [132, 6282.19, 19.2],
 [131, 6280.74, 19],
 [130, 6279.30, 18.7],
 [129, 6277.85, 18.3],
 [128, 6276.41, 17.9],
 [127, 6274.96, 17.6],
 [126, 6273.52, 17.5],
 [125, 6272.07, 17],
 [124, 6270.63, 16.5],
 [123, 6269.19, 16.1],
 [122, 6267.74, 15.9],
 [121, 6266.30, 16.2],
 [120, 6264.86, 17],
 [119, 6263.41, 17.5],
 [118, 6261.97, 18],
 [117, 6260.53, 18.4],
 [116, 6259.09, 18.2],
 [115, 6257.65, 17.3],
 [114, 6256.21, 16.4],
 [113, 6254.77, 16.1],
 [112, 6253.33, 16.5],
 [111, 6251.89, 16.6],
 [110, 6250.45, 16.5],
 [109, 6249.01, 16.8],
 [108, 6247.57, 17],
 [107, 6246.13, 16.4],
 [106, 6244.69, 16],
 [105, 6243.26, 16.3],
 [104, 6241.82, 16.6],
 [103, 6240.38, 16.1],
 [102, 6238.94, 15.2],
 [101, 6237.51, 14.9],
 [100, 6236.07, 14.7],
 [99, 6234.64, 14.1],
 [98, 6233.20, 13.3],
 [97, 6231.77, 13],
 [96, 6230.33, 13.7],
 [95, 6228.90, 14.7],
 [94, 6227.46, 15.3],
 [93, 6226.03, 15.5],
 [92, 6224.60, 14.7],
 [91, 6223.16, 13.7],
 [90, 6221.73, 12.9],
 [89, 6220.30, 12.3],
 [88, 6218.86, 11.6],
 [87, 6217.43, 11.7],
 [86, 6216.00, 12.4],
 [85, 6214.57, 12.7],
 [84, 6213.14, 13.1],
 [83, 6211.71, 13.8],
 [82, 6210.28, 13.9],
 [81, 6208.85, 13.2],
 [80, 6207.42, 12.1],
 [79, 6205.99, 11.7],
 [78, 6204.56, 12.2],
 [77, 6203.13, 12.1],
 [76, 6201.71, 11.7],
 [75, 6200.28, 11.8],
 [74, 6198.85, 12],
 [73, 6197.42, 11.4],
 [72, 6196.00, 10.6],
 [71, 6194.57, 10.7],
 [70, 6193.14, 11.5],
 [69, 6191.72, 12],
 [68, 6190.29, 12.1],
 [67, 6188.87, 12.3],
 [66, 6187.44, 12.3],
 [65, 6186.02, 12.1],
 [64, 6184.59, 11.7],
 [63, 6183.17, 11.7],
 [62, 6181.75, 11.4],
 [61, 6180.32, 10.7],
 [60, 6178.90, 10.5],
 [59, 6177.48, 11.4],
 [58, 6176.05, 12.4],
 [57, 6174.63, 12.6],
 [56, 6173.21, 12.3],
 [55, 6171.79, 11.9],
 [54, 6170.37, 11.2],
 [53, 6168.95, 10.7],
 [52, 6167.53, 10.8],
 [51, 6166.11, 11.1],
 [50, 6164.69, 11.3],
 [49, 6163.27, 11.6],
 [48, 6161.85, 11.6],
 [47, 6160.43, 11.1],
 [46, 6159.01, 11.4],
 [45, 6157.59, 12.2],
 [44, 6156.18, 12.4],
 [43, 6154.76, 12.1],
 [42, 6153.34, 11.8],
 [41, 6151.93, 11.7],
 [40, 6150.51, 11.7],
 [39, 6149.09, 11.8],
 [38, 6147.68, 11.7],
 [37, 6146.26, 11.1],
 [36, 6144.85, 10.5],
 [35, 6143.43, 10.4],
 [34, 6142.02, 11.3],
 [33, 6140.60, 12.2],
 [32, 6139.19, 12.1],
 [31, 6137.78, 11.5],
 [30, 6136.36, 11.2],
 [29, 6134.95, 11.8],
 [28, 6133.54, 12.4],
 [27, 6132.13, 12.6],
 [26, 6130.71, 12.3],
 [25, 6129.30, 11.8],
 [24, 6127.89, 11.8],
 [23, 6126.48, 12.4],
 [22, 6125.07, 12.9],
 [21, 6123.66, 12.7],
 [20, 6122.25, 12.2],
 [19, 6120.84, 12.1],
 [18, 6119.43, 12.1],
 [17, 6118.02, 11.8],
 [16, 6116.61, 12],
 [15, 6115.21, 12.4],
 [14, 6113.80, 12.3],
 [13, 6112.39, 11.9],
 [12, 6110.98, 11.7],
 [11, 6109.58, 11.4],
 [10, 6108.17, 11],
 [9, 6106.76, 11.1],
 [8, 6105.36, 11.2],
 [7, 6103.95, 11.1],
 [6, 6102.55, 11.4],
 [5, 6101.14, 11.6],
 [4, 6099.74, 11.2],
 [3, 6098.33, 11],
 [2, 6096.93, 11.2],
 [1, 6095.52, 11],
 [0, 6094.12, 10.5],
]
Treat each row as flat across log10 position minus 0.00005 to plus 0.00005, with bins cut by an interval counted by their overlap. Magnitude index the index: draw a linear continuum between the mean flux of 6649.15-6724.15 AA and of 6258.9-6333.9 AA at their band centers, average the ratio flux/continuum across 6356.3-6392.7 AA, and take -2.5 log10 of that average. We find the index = 0.45 mag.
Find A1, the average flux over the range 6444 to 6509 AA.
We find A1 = 9.73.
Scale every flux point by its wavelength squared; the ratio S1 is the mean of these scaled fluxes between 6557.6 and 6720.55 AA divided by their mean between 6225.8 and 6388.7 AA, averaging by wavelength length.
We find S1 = 0.65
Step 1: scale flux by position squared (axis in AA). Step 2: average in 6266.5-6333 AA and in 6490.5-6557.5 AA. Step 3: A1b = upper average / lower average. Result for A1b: 0.5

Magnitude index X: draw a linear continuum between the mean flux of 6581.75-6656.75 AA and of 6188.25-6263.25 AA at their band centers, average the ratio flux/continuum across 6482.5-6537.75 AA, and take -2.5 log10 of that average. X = 0.15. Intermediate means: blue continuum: 14.1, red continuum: 10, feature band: 9.67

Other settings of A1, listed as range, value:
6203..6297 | 16.5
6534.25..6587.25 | 9.88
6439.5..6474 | 9.96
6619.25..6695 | 9.99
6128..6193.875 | 11.7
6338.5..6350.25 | 14.1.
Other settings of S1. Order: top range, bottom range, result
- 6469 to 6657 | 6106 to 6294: 0.79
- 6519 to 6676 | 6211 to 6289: 0.68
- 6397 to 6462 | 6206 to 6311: 0.62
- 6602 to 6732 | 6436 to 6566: 1.04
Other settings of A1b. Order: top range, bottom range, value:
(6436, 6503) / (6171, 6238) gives 0.85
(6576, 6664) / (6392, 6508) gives 1.04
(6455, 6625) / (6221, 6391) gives 0.63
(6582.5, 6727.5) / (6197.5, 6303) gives 0.66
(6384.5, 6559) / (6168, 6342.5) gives 0.65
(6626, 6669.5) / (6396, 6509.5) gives 1.06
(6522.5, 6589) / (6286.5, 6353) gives 0.54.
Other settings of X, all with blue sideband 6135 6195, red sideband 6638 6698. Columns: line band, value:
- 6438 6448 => 0.040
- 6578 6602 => 0.039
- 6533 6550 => 0.142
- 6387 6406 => 0.017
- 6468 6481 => 0.113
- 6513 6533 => 0.056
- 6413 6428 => 0.037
